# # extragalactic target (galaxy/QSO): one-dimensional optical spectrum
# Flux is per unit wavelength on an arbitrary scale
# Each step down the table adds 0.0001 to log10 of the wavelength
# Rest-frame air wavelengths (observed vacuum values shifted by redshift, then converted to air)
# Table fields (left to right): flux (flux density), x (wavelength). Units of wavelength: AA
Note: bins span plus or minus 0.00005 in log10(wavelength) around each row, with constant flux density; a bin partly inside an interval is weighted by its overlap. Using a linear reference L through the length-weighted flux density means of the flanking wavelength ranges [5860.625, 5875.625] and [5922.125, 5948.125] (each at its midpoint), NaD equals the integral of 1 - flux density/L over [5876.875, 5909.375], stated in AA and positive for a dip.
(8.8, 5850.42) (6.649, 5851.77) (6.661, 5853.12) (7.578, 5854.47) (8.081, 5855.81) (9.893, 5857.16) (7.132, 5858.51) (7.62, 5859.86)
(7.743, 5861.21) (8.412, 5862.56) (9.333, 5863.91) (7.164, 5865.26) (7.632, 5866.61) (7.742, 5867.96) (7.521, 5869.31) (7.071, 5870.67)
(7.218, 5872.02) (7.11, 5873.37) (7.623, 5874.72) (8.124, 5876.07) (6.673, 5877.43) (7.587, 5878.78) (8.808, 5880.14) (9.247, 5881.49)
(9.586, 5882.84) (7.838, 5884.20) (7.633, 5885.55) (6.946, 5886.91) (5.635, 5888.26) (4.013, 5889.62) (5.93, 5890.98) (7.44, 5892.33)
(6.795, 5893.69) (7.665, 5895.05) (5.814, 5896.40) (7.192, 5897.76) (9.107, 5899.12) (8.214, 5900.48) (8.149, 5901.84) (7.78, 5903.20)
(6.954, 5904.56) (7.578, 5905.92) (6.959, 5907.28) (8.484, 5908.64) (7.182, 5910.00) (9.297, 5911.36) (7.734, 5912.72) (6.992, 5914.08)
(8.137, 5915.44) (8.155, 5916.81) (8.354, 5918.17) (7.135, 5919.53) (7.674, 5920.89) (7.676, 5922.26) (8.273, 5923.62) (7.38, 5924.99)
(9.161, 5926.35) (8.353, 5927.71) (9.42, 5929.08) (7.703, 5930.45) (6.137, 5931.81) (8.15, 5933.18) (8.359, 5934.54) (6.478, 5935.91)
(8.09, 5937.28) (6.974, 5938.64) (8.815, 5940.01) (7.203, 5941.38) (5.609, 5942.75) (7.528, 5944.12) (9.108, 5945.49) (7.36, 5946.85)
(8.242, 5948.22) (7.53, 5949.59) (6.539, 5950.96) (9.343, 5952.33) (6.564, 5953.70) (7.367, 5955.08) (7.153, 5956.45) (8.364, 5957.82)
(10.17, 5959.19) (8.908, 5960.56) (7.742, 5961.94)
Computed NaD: 1.3 AA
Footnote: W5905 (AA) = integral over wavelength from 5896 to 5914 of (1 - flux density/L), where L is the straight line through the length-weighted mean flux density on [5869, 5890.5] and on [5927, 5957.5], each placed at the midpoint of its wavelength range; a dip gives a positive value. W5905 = -0.6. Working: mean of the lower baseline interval 7.4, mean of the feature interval 7.73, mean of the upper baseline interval 7.65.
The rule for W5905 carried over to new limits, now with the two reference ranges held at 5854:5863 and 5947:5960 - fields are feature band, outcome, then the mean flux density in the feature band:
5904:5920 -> 0.43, 7.76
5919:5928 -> 0.01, 7.95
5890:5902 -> 1.13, 7.25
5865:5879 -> 1.11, 7.41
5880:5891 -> 0.99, 7.3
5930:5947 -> 0.92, 7.51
